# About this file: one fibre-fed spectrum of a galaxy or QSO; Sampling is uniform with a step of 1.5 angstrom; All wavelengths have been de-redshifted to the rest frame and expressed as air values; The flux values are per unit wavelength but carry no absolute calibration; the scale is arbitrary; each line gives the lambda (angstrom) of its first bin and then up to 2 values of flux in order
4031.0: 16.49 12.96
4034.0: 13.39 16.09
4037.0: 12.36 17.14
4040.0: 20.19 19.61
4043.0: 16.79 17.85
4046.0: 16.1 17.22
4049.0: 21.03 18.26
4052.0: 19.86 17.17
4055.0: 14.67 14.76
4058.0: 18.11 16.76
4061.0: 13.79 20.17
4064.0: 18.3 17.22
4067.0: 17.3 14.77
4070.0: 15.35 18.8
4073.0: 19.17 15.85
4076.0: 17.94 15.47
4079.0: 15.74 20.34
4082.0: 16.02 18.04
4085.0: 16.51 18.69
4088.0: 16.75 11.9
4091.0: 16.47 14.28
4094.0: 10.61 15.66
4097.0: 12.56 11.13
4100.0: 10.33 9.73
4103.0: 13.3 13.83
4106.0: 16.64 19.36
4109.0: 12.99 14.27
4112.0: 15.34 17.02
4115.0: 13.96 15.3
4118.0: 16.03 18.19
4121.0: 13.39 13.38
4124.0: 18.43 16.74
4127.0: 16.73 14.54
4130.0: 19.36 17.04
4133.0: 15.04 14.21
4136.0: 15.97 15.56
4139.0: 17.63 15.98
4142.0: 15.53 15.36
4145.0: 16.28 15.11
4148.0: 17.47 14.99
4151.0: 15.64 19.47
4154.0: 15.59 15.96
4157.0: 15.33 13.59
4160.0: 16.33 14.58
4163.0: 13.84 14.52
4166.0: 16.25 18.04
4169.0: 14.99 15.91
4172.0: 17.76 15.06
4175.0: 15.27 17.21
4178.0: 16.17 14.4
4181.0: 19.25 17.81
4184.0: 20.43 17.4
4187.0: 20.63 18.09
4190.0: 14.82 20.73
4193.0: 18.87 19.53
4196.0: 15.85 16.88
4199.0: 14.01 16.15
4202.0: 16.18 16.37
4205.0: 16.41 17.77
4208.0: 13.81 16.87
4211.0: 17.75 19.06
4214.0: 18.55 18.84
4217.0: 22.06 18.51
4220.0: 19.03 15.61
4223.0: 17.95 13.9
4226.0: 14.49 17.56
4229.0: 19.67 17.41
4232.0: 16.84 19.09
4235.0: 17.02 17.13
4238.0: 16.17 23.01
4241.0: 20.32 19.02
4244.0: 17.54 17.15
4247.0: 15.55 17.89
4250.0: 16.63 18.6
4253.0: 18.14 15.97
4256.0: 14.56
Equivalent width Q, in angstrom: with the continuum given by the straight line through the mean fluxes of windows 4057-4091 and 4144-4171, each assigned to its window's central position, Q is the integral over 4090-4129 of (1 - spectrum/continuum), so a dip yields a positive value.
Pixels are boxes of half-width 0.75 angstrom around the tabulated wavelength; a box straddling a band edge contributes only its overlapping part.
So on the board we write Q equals 4.3 angstrom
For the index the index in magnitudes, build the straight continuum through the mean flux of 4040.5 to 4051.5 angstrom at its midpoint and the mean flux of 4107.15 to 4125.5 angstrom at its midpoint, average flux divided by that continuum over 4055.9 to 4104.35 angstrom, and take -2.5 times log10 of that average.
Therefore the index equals 0.09 mag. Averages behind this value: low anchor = 18.2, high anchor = 15.6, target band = 15.7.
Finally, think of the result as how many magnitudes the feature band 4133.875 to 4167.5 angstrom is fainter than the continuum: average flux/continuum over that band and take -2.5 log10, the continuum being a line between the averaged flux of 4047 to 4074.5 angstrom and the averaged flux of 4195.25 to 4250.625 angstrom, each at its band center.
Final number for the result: 0.11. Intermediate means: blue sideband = 17.3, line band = 15.7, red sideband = 17.4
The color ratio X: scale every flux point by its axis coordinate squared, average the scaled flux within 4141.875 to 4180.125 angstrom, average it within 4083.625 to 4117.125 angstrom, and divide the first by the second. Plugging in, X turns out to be 1.13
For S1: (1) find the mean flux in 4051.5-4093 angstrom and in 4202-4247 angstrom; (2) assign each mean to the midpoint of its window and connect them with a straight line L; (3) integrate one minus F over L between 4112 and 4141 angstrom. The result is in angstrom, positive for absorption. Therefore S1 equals 1.9 angstrom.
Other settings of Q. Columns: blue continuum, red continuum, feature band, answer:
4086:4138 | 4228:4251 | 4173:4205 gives -0.72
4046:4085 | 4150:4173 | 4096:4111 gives 2.92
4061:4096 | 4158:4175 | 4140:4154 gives -0.36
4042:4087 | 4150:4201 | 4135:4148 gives 0.66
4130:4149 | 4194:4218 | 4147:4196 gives -0.26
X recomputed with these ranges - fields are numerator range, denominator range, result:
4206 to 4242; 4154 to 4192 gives 1.11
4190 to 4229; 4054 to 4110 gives 1.18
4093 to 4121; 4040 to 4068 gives 0.83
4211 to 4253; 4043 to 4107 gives 1.20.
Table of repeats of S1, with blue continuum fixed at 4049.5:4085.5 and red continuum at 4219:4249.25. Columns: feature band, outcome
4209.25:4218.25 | -0.7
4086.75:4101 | 3.1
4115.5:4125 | 0.8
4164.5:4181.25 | 1.2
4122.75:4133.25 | 0.3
